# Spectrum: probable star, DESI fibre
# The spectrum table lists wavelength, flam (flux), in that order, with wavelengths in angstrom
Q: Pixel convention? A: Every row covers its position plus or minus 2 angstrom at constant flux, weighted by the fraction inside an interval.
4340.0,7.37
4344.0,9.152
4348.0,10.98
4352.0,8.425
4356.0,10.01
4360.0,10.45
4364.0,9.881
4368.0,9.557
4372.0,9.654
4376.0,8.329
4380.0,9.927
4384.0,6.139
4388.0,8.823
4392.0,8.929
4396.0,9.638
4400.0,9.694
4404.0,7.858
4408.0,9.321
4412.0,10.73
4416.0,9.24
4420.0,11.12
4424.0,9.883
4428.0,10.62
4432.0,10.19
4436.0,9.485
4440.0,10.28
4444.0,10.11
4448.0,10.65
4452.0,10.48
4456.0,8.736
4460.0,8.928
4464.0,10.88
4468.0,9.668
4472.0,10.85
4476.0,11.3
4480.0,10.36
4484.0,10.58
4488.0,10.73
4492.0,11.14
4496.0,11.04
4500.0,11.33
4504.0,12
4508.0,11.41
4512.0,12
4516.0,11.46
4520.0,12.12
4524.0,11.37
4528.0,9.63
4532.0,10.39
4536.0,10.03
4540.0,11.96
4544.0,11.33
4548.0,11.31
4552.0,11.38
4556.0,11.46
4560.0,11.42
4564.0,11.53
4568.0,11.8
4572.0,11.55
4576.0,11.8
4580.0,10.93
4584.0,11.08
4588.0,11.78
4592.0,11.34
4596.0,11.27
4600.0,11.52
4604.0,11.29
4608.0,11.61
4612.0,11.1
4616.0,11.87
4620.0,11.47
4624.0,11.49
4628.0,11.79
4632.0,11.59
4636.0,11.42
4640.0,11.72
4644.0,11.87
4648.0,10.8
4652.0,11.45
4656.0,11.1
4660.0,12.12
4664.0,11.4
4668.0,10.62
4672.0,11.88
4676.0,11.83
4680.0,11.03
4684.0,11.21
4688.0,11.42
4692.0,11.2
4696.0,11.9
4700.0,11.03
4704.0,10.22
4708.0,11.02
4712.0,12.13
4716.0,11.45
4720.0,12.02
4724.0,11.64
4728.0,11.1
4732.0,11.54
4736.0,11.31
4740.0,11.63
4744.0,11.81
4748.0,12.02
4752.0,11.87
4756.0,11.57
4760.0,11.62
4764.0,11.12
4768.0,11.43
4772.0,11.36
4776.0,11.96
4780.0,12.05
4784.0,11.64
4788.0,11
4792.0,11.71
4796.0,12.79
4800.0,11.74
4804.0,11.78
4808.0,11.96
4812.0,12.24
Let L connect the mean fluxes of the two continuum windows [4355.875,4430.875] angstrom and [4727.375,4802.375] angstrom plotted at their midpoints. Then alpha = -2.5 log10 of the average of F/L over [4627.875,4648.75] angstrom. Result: -0.062 mag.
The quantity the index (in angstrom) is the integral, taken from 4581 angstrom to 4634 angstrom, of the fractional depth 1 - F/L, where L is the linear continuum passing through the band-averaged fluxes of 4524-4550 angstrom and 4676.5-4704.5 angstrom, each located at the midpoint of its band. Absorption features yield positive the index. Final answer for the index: -2.2 angstrom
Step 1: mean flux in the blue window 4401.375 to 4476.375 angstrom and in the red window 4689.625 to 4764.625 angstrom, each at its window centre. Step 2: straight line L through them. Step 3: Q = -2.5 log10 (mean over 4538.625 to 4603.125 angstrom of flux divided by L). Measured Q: -0.08 mag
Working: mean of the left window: 9.99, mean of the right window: 11.5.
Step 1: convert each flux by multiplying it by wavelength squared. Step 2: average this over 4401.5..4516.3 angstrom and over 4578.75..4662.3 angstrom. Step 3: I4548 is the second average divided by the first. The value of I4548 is 1.18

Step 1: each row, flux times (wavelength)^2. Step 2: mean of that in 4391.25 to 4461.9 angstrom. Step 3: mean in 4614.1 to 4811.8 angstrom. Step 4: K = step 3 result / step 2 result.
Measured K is 1.3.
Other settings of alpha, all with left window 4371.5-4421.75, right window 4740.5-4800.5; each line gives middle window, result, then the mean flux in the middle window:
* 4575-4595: -0.091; 11.4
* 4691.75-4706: 0.014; 11.1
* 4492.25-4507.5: -0.158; 11.4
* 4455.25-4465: 0.014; 9.47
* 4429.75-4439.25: -0.056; 9.92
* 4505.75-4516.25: -0.173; 11.7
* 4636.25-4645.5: -0.086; 11.7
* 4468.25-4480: -0.112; 10.7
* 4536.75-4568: -0.123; 11.4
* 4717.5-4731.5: -0.017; 11.6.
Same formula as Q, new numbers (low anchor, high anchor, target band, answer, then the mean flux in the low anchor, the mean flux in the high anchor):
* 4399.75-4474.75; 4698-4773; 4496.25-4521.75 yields -0.13 mag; 9.95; 11.5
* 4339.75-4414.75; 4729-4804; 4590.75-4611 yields -0.07 mag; 9.25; 11.7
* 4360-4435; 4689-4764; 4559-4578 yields -0.11 mag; 9.45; 11.5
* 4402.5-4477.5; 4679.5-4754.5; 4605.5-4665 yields -0.05 mag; 10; 11.5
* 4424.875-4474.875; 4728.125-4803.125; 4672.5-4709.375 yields 0.01 mag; 10.1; 11.7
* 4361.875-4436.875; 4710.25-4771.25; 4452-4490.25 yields -0.04 mag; 9.42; 11.6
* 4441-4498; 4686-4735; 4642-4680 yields -0.02 mag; 10.4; 11.4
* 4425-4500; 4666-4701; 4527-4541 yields 0.02 mag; 10.4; 11.4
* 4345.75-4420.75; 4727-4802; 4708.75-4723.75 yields -0.04 mag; 9.38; 11.7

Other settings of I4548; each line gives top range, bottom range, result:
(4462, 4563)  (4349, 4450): 1.22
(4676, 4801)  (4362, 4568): 1.25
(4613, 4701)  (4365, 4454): 1.33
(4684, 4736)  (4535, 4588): 1.06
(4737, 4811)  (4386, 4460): 1.40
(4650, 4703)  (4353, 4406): 1.42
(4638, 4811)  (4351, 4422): 1.44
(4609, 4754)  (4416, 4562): 1.16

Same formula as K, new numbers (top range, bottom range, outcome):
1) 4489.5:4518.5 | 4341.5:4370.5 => 1.26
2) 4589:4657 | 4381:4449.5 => 1.31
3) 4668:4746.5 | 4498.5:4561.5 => 1.09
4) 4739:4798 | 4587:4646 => 1.08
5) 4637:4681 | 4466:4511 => 1.12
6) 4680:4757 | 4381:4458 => 1.36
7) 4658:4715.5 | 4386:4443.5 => 1.32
